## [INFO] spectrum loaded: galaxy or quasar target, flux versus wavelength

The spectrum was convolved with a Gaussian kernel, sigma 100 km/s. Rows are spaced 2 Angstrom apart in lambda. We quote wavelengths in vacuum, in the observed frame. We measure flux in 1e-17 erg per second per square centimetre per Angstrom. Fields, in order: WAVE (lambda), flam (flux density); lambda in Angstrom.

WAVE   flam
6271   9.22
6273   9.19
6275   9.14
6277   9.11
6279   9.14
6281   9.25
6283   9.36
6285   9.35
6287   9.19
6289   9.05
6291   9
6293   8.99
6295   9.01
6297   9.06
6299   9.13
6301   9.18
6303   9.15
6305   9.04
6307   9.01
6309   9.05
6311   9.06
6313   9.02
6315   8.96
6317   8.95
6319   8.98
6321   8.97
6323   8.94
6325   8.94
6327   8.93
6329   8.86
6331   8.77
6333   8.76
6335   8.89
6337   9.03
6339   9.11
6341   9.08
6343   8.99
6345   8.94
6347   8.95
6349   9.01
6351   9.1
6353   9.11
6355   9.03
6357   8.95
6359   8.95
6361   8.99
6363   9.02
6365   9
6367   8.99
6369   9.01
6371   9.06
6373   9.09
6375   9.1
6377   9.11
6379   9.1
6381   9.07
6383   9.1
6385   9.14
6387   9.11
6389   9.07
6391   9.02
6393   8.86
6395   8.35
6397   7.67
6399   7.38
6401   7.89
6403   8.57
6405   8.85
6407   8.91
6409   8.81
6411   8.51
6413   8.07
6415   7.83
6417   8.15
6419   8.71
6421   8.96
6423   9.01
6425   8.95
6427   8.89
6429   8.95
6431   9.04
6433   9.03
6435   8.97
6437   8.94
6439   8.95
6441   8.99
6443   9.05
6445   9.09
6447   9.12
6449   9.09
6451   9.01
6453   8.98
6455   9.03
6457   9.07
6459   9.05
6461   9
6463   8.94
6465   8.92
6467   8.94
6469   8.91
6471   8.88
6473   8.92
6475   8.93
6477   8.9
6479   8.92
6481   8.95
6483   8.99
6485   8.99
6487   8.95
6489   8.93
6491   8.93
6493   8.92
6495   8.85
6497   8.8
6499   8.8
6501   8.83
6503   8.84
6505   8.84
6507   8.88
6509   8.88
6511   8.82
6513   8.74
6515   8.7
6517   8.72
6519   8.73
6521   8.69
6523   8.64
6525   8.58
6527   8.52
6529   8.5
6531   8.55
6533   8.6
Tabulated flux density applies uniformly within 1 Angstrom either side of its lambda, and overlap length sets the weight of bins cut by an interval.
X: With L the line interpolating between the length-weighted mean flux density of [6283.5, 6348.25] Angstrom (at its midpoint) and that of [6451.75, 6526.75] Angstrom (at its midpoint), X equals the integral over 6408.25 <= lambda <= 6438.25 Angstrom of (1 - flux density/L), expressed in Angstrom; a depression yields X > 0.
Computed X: 0.7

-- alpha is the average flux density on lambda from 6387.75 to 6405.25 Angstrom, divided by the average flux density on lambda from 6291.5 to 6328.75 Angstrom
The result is 0.93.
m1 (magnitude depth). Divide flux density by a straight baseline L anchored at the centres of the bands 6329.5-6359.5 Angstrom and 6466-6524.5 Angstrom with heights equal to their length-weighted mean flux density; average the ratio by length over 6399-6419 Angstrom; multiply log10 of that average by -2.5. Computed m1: 0.07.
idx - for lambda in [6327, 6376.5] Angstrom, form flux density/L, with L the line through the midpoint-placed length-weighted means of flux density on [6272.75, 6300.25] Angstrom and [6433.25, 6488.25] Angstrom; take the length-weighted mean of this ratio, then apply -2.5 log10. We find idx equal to 0.01 mag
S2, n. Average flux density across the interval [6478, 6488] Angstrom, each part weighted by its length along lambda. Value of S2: 8.96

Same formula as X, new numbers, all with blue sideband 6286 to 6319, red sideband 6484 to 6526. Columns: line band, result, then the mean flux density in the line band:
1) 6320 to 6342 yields 0.2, 8.93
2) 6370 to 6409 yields 0.8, 8.76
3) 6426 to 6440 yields -0.1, 8.97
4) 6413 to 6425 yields 0.5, 8.53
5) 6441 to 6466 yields -0.4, 9.03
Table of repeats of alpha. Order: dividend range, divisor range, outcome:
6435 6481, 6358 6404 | 1.02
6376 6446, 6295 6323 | 0.97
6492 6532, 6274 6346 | 0.97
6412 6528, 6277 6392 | 0.98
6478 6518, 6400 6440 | 1.02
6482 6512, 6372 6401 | 1.01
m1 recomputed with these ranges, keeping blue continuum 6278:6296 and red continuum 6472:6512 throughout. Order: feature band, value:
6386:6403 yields 0.073 mag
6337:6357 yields 0.005 mag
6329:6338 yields 0.028 mag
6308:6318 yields 0.013 mag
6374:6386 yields -0.008 mag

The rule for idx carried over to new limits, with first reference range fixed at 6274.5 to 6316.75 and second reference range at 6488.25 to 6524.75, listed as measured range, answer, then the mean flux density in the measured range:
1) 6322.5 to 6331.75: 0.021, 8.89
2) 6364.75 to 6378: -0.007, 9.05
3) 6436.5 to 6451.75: -0.017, 9.03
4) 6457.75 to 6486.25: -0.012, 8.95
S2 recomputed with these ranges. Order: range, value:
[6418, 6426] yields 8.91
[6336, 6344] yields 9.05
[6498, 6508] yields 8.84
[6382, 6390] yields 9.11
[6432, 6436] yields 9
